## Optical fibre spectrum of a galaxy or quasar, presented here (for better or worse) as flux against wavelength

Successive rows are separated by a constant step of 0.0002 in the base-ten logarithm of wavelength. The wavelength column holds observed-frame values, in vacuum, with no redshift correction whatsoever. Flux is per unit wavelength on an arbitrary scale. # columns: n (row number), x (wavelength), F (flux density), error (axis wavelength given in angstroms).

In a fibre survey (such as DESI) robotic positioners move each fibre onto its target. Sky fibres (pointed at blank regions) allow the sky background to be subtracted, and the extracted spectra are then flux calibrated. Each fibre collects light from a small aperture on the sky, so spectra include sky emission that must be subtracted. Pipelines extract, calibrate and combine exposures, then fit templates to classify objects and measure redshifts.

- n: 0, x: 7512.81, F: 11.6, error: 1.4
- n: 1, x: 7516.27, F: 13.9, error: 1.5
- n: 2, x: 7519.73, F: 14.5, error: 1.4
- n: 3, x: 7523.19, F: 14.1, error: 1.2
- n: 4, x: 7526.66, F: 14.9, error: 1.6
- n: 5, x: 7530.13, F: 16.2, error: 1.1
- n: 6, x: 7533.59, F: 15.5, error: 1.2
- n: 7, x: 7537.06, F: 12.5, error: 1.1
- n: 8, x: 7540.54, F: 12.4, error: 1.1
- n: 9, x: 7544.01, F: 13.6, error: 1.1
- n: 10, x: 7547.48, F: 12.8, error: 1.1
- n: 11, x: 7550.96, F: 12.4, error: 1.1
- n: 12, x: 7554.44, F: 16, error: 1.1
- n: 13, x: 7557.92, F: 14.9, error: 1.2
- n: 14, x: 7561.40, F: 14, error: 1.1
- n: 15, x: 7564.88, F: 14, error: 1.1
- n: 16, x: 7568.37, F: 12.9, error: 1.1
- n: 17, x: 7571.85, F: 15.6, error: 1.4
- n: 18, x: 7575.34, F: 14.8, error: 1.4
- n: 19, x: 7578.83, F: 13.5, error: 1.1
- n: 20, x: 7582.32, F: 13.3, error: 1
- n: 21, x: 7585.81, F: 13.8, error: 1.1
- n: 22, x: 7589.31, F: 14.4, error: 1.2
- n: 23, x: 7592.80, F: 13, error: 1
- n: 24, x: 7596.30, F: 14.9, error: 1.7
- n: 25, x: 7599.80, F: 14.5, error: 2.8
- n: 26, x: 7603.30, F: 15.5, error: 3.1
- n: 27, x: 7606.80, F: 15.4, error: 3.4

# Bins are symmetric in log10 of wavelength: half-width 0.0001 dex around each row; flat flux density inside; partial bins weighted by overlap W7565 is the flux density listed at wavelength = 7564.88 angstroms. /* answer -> 14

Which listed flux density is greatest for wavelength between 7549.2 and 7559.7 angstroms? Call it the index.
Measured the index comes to 16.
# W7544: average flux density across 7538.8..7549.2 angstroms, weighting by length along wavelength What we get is 12.9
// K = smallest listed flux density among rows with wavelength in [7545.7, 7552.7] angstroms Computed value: 12.4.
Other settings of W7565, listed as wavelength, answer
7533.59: 15.5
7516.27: 13.9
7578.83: 13.5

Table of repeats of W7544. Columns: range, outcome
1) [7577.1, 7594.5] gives 13.6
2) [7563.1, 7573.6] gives 14.2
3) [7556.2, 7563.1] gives 14.5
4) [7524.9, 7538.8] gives 14.8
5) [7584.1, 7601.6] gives 14.1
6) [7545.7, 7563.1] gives 14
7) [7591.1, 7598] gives 13.9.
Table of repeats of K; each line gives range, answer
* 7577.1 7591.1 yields 13.3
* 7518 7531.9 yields 14.1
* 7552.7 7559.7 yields 14.9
